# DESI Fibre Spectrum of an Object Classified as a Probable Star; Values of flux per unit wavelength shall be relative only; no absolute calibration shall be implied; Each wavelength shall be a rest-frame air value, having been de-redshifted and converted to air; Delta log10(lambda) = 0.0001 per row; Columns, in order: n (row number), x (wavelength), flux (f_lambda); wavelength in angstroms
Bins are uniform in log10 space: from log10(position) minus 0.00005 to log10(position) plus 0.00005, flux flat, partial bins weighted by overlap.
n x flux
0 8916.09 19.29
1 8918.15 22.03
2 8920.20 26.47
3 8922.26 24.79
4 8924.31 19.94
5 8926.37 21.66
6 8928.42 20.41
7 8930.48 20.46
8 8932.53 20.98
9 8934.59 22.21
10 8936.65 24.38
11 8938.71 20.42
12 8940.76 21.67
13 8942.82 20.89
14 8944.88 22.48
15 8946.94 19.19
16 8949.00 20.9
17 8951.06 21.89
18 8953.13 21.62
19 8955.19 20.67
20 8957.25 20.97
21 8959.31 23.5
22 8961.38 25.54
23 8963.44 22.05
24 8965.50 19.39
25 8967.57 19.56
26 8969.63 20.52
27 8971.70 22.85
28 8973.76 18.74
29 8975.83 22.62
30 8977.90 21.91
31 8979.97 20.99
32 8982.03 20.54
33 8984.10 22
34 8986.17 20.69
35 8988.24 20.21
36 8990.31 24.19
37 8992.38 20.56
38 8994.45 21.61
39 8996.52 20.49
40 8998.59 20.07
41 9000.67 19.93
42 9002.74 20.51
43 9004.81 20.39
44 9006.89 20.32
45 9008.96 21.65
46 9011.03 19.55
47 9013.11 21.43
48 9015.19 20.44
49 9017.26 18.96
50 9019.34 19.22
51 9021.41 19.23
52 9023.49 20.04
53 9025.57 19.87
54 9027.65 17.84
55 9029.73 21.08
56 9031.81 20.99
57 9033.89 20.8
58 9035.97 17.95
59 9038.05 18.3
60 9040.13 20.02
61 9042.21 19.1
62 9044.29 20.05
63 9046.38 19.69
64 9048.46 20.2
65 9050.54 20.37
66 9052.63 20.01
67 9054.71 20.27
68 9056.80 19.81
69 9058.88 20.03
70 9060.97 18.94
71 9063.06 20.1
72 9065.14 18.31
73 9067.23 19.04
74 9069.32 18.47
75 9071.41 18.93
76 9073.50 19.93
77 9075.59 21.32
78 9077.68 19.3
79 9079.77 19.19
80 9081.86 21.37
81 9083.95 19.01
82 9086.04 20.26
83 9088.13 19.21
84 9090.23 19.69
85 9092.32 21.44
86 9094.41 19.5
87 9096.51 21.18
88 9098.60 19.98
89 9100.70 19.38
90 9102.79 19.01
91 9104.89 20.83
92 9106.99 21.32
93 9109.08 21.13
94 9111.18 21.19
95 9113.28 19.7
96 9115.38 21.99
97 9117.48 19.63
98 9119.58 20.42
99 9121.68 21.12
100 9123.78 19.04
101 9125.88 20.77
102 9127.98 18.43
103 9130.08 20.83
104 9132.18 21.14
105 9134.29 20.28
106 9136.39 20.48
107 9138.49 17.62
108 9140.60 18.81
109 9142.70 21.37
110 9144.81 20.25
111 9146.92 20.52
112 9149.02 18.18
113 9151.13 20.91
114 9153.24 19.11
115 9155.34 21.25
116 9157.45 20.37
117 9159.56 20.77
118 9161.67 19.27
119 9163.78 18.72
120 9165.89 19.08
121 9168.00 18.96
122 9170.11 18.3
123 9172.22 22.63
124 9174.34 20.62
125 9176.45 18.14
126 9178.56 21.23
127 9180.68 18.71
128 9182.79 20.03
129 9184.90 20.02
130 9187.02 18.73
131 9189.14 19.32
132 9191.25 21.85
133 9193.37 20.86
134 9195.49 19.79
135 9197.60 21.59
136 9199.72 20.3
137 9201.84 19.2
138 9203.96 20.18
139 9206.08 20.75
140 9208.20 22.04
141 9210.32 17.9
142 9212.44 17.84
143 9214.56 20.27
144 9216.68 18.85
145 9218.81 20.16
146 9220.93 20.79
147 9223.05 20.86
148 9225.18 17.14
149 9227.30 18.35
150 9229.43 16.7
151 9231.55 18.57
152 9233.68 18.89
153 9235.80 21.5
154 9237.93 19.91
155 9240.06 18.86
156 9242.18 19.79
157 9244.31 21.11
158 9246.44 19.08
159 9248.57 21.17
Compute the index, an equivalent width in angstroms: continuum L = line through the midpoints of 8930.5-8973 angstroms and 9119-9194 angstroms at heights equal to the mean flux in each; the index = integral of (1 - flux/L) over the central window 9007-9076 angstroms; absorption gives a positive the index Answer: 3.6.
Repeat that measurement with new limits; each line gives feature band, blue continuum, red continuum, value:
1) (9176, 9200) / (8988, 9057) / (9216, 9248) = -0.6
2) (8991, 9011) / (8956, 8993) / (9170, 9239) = 0.6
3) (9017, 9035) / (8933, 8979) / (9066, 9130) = 0.9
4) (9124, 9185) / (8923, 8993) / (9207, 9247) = 0.2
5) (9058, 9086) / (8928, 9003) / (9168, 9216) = 1.5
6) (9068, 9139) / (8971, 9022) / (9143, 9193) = 0.4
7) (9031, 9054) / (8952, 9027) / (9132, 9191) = 0.9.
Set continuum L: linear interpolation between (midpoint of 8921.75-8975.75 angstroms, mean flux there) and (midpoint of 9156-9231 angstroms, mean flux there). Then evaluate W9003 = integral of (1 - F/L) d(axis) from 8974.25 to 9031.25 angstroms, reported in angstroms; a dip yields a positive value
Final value 1.3 angstroms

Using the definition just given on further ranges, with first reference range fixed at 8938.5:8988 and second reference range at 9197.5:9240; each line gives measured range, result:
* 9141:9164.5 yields -0.1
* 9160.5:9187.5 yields 0.3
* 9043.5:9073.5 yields 1.5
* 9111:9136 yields -0.2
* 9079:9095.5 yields 0.4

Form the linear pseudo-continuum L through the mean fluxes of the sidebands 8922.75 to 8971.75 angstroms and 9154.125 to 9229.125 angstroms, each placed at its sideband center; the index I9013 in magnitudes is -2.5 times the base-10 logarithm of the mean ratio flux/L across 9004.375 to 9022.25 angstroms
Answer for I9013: 0.045 mag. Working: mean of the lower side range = 21.4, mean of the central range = 20.1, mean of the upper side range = 19.8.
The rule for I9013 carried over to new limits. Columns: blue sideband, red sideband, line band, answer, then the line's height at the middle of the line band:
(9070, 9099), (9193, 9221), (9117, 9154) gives 0.00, 20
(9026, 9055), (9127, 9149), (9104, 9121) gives -0.05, 19.9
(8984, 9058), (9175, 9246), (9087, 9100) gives -0.01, 20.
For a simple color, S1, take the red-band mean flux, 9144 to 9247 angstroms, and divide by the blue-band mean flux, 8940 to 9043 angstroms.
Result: 0.95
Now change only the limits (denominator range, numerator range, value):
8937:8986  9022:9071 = 0.92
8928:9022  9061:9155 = 0.95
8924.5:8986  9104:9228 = 0.94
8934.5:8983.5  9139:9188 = 0.92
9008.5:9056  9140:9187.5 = 1.00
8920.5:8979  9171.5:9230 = 0.92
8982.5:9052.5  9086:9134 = 1.00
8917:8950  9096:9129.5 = 0.93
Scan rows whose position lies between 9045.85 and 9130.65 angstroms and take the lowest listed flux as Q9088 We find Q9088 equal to 18.31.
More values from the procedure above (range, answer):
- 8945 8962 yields 19.19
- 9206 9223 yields 17.84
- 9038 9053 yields 18.3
